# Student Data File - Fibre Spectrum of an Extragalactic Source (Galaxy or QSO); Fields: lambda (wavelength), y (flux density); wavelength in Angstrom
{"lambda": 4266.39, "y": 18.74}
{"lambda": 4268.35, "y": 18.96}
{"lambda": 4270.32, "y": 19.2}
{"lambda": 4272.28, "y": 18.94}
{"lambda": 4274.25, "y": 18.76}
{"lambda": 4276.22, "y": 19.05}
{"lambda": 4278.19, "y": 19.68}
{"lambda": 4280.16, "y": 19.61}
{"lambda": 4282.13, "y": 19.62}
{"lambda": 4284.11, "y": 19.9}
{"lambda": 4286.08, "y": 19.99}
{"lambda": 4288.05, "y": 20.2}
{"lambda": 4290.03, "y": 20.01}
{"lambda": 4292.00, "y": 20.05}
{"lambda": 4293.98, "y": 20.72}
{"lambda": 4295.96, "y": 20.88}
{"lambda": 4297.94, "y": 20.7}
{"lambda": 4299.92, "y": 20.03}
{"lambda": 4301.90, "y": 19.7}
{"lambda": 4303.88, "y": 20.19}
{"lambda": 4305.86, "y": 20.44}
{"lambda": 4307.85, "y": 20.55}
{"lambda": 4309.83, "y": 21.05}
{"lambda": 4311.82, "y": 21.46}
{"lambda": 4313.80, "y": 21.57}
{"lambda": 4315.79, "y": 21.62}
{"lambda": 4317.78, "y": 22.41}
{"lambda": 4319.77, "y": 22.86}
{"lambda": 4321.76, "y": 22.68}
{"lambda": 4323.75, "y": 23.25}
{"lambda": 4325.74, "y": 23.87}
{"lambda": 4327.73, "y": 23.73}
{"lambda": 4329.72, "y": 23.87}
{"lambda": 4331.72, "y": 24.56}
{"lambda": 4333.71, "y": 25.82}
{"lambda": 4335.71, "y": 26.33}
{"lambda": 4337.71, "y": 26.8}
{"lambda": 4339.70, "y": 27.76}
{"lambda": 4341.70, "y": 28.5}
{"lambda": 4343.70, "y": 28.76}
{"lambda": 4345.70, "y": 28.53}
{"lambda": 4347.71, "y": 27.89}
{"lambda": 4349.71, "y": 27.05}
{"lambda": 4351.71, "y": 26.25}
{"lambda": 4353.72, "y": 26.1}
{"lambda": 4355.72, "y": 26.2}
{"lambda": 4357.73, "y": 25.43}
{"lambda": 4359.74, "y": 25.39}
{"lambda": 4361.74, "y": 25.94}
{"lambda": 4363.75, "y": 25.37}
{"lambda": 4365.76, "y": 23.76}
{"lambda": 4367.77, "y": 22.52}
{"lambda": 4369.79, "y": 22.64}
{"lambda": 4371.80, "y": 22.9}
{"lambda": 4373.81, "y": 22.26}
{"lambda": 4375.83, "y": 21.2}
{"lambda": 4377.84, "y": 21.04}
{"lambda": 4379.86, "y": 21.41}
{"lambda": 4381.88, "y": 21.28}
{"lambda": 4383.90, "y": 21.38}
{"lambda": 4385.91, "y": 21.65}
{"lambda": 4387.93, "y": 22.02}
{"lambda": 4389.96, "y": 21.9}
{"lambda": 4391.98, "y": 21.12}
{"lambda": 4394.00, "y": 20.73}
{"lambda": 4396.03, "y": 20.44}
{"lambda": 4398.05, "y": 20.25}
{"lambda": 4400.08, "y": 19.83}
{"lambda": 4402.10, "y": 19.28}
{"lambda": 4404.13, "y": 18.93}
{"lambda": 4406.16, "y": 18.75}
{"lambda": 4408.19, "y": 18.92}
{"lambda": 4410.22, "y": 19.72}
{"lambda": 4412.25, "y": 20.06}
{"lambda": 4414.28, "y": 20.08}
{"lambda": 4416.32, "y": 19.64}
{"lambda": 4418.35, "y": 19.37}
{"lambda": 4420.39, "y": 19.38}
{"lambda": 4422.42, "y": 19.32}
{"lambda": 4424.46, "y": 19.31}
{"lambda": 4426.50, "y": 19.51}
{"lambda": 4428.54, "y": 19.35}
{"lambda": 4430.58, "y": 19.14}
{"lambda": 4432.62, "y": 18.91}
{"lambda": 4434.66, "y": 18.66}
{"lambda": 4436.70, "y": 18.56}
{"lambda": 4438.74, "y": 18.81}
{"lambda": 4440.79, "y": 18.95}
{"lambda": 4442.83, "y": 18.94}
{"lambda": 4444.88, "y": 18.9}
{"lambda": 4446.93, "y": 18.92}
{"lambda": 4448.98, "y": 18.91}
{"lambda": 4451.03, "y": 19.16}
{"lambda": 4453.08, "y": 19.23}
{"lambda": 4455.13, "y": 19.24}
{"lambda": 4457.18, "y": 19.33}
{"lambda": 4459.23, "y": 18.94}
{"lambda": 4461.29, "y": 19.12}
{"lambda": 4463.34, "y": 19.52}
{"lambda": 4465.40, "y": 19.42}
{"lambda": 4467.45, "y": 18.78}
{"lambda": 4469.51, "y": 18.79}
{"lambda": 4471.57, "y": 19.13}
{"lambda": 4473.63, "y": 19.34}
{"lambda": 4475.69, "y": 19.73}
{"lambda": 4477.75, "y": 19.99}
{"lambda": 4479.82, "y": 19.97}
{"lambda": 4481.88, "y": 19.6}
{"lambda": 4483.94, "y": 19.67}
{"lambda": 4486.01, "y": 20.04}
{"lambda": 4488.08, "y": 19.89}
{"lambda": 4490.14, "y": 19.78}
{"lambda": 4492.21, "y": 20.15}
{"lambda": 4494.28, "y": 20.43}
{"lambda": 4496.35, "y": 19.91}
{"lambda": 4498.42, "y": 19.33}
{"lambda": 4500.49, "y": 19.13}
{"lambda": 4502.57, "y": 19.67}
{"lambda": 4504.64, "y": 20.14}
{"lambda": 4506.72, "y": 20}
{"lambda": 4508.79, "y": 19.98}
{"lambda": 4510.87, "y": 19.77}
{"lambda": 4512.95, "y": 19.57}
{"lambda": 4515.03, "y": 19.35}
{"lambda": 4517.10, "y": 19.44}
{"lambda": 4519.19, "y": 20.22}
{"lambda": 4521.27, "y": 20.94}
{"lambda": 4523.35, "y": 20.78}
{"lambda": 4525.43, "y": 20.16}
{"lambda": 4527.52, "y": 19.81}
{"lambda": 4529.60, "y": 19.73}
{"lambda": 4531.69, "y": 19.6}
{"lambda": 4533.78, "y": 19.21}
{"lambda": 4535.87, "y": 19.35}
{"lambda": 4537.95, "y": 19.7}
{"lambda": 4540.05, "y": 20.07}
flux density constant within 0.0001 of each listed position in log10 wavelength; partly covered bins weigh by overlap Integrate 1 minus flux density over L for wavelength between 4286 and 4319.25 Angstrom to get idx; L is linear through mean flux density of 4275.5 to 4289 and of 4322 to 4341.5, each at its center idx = 1.84 Angstrom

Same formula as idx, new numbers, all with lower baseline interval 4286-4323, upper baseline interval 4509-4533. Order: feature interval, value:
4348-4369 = -4.8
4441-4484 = 2.0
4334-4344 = -3.2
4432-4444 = 0.9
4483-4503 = 0.3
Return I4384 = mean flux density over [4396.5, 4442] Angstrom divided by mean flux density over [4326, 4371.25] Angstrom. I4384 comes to 0.7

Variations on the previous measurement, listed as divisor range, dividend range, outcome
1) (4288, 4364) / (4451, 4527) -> 0.83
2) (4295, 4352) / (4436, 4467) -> 0.80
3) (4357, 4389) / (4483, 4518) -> 0.87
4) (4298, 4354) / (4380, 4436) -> 0.83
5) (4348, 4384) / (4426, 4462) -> 0.80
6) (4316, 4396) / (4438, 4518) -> 0.81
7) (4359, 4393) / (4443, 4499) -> 0.86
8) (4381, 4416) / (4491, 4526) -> 0.98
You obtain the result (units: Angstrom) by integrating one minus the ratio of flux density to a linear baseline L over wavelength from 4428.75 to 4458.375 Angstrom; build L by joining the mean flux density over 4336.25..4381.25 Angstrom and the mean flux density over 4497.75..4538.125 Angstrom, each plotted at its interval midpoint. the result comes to 4.4 Angstrom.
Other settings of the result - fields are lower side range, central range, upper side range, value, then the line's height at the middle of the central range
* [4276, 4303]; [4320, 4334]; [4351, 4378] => -1.1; 22.1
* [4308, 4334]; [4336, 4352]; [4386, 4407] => -4.1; 22.1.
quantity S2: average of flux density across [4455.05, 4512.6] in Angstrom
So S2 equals 19.6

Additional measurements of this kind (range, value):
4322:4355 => 26.1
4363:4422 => 20.9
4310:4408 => 23.4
